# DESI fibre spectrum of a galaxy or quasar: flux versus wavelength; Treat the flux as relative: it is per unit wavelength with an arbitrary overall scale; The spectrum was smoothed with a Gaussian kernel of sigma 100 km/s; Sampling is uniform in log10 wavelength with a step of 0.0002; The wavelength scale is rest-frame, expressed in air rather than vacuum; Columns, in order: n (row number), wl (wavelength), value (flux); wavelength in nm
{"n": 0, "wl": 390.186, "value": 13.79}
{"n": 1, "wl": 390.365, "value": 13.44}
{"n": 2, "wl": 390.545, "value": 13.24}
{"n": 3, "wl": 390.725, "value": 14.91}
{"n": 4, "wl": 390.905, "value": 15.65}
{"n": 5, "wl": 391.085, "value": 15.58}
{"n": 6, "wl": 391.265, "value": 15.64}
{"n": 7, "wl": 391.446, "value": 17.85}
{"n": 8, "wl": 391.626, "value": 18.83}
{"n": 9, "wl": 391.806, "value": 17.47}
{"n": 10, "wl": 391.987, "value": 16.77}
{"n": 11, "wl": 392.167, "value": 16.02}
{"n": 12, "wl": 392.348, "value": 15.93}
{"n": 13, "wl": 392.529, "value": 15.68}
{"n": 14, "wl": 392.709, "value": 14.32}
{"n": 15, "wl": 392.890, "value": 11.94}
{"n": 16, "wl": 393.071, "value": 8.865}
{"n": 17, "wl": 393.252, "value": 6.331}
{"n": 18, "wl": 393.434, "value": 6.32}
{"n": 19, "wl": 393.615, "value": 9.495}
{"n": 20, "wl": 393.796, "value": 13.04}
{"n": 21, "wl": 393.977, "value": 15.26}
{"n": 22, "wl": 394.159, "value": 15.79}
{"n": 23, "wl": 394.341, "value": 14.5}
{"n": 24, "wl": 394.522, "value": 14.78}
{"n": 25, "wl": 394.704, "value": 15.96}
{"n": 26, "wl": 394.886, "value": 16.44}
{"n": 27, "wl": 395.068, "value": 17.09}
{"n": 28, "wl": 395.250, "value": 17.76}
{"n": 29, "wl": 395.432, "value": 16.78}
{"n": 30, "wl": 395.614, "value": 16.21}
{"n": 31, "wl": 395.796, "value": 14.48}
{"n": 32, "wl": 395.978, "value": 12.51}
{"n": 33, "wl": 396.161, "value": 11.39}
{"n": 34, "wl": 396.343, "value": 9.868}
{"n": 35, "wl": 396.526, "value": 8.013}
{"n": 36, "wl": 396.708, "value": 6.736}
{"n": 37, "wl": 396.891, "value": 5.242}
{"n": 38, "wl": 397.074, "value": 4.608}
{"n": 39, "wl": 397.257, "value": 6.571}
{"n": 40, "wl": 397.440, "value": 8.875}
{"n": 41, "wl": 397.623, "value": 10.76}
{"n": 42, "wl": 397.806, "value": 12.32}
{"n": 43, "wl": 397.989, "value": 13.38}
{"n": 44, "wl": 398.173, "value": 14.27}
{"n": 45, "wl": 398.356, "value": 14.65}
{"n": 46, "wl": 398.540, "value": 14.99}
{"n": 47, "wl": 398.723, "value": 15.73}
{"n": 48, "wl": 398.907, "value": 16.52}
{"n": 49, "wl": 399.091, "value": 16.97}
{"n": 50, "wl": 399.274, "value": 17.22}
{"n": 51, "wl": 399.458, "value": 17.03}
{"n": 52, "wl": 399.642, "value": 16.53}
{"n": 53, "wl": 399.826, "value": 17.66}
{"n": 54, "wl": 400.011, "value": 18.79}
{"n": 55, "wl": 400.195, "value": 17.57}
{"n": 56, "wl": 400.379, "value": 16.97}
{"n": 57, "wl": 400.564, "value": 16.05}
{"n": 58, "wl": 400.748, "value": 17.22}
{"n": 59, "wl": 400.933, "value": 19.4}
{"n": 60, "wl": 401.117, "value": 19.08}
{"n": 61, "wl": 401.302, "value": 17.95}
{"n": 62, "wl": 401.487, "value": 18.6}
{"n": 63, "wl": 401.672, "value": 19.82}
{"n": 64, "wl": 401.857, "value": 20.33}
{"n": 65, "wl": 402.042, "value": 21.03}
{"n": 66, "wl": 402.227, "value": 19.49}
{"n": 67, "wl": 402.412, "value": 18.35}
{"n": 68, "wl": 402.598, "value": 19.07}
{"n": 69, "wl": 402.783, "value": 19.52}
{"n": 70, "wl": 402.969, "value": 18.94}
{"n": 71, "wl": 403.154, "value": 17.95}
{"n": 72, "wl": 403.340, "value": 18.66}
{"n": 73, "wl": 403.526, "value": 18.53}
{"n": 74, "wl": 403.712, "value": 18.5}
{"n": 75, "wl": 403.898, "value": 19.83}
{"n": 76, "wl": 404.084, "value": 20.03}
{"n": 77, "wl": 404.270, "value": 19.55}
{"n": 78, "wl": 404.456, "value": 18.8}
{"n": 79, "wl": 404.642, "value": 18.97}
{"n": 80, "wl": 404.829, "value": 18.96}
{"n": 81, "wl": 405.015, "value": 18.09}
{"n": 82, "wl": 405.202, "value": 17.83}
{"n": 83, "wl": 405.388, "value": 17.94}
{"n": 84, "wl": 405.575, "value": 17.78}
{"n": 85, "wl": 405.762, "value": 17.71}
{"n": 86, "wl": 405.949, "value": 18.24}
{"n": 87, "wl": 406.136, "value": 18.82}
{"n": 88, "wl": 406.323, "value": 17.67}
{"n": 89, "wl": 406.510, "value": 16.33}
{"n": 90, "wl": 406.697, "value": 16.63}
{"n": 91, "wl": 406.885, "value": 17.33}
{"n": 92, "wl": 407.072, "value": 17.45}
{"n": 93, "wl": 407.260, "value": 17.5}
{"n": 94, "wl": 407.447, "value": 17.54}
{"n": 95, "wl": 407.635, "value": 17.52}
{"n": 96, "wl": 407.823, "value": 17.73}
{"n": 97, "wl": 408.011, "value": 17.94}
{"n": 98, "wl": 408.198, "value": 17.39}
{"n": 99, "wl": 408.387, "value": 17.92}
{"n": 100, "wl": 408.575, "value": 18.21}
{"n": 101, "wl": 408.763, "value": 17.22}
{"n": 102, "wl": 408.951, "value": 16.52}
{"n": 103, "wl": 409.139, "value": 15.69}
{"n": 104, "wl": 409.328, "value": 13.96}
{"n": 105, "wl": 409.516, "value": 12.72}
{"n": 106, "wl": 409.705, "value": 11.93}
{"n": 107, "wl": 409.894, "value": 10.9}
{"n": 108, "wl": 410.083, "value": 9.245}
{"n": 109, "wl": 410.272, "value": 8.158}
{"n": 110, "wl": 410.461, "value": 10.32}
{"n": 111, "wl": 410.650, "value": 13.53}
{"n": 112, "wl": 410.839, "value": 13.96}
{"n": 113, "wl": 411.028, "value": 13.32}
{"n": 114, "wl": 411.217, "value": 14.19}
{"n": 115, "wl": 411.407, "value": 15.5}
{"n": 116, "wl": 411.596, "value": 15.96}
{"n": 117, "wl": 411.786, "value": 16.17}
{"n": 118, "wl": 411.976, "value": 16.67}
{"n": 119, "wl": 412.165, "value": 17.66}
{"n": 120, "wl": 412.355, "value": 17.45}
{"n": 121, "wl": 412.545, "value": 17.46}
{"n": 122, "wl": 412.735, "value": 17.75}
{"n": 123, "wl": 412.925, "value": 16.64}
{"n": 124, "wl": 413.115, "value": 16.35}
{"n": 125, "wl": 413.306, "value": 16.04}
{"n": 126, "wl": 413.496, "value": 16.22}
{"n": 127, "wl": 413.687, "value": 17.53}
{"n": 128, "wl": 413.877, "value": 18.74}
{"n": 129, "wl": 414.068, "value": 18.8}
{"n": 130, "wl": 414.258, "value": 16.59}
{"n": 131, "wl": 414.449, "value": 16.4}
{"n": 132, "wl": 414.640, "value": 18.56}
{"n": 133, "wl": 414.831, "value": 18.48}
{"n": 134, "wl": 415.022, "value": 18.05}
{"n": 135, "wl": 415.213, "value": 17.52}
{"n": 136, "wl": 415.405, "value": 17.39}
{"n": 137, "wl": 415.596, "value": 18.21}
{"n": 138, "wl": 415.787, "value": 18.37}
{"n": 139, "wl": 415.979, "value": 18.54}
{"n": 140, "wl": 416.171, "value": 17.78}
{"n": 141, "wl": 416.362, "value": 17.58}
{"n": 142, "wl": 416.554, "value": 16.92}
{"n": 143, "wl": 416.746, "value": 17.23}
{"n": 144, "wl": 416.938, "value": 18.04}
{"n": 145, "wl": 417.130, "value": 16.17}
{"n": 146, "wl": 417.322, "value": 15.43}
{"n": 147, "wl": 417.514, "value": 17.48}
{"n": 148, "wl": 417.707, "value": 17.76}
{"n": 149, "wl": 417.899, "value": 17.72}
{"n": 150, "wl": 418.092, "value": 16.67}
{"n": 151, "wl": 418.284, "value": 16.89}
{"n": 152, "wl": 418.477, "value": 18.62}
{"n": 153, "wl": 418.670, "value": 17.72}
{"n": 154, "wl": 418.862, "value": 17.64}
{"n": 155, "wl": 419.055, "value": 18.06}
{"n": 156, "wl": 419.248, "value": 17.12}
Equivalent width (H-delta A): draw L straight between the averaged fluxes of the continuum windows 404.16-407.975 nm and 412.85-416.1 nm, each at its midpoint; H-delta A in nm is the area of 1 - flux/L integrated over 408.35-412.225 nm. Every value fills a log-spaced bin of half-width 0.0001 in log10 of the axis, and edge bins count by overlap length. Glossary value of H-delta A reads 0.78 nm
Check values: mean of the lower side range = 17.9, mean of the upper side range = 17.6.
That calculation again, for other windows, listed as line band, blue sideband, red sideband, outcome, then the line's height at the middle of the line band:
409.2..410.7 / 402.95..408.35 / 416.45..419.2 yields 0.54 nm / 17.8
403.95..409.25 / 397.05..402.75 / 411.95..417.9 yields -0.34 nm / 16.8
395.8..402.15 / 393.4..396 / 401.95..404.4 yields 0.95 nm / 16.9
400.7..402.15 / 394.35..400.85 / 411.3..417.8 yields -0.45 nm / 14.7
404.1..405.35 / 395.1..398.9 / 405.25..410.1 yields -0.29 nm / 15.2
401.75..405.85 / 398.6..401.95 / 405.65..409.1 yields -0.30 nm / 17.6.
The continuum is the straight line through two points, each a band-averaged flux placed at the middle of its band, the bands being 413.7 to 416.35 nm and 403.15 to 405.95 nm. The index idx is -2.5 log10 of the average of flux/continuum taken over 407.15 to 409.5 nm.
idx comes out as 0.09 mag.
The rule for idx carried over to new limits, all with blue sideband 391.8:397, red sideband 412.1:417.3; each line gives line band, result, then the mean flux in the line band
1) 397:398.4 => 0.28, 10.6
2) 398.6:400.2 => -0.20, 17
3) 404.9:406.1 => -0.16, 18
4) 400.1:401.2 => -0.23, 17.7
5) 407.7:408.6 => -0.11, 17.8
